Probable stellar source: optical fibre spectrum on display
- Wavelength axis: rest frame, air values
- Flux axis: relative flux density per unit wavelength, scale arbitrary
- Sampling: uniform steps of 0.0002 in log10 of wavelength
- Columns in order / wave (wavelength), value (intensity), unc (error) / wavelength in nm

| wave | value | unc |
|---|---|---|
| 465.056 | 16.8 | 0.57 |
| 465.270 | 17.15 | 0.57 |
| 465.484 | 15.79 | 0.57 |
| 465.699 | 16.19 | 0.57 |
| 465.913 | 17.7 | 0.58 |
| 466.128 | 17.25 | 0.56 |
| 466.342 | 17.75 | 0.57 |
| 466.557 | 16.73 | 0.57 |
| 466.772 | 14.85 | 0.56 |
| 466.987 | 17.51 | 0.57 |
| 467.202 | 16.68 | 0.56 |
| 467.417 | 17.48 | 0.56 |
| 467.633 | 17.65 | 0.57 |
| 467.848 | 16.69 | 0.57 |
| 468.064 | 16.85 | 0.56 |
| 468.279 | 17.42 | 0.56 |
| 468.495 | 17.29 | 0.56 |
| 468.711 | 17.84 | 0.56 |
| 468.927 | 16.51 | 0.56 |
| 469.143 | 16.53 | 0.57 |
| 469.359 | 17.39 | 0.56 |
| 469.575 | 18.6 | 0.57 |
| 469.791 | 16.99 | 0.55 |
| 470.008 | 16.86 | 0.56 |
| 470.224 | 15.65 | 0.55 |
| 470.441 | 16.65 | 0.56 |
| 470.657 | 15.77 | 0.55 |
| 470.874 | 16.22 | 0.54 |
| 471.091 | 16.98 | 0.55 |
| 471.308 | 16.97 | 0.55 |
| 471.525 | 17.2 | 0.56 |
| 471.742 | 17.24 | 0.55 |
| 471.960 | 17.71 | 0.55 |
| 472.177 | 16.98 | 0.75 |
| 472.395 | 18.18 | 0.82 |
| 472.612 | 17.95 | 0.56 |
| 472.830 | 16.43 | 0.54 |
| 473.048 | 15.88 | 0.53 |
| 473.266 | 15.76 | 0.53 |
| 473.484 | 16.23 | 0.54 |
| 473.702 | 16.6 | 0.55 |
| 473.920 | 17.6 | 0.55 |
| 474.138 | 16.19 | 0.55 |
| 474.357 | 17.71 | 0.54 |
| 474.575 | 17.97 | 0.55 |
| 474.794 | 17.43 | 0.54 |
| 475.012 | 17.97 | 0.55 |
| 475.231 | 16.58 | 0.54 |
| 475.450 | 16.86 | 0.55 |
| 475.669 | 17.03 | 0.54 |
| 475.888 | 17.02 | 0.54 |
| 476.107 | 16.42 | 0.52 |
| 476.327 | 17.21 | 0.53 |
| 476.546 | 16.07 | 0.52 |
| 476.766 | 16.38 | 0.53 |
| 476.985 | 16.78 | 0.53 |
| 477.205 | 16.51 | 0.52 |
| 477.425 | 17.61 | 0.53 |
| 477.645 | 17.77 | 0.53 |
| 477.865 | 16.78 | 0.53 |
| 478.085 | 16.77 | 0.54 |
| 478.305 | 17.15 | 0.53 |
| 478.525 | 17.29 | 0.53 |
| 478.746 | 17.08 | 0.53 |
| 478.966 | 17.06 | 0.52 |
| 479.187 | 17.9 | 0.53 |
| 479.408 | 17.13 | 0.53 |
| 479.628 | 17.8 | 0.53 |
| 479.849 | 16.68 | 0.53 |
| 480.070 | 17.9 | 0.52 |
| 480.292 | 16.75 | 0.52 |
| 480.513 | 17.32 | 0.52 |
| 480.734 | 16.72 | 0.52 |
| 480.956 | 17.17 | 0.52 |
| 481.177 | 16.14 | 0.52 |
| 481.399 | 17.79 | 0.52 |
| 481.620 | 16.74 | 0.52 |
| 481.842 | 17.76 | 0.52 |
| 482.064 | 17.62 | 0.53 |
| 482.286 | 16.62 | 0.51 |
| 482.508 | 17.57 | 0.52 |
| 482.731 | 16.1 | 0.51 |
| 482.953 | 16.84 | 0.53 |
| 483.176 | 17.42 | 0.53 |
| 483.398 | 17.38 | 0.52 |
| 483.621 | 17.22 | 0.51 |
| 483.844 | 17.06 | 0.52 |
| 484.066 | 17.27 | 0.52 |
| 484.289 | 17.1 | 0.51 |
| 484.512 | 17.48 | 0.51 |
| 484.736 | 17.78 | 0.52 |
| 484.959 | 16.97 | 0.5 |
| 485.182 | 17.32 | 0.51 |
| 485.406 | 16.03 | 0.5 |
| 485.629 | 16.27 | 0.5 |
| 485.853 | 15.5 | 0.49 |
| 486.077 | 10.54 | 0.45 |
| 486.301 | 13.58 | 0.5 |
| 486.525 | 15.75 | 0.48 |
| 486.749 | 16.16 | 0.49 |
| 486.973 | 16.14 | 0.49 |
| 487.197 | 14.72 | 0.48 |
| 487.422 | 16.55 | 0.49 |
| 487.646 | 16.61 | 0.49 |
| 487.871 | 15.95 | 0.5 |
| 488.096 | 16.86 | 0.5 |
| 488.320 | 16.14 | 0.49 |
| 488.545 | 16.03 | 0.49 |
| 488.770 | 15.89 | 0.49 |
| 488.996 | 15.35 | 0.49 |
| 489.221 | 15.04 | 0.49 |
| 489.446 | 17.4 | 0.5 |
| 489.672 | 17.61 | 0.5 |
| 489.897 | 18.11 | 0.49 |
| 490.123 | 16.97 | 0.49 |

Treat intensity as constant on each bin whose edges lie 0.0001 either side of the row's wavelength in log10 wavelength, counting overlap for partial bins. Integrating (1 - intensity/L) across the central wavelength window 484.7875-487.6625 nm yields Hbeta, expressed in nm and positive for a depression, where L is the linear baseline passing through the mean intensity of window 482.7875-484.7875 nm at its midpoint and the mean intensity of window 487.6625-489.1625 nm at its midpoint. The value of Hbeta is 0.18 nm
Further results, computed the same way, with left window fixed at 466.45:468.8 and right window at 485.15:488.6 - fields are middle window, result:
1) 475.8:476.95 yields -0.02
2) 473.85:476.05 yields -0.10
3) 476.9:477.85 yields -0.05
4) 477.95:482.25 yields -0.30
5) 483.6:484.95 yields -0.13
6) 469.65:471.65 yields 0.02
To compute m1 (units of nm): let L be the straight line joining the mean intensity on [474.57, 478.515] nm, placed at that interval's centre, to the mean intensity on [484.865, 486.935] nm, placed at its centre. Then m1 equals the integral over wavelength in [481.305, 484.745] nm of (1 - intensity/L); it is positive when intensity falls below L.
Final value -0.29 nm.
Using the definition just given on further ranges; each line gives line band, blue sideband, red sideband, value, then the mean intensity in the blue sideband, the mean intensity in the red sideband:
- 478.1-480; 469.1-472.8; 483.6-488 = -0.08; 17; 16.1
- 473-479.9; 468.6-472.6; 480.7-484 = 0.03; 17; 17.1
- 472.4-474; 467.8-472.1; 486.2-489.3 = 0.00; 17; 15.8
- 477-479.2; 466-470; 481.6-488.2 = -0.06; 17.1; 16.4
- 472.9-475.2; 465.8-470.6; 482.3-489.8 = -0.02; 17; 16.3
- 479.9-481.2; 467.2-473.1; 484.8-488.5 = -0.07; 17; 15.7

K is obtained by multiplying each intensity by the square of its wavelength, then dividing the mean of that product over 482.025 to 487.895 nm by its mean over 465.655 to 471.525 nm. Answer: 1.03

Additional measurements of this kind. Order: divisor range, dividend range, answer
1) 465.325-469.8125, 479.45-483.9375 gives 1.07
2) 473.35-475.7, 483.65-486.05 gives 1.02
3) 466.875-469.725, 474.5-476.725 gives 1.02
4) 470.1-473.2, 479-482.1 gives 1.06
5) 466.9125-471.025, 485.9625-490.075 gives 1.01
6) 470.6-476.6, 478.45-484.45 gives 1.05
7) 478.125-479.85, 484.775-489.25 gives 0.94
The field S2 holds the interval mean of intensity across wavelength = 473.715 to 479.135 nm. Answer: 17.1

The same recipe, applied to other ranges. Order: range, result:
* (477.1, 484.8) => 17.2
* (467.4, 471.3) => 17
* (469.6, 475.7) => 16.9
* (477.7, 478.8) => 17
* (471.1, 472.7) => 17.4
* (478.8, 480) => 17.3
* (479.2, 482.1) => 17.2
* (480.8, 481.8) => 17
